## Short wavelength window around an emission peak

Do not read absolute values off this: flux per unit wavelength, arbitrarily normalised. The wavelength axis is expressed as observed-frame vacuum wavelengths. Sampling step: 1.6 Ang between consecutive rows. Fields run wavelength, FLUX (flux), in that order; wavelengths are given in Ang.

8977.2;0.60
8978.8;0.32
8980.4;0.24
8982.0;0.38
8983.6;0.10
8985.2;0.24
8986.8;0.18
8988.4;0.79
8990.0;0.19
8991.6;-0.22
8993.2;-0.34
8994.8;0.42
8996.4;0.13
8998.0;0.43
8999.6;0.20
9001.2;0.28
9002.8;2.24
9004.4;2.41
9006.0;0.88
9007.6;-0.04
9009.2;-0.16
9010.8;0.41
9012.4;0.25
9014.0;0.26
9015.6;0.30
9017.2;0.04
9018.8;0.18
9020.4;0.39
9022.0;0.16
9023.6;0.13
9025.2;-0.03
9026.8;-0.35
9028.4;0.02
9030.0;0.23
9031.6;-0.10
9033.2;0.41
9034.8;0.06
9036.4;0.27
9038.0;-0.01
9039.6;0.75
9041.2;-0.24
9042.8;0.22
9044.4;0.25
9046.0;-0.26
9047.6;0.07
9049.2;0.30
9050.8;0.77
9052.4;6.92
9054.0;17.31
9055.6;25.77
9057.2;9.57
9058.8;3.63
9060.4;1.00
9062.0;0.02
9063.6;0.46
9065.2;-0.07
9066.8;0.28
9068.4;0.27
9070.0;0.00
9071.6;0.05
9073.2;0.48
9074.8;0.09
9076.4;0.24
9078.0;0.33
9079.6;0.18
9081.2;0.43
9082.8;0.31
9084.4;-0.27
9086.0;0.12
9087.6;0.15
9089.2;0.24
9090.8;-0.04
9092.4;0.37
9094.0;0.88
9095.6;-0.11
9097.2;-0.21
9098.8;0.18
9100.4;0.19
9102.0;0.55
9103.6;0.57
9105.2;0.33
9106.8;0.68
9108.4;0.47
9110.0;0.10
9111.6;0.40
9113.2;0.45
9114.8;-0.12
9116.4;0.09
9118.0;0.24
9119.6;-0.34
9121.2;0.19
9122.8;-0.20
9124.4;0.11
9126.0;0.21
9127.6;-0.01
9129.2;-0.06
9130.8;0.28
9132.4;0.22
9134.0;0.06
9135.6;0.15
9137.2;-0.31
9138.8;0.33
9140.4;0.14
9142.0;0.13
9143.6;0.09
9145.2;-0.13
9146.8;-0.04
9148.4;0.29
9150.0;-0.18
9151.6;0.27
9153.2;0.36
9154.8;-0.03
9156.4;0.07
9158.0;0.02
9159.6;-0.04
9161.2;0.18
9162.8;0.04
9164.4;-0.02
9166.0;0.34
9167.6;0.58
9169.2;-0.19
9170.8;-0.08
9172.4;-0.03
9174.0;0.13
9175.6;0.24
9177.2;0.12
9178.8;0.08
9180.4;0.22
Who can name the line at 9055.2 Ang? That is [O III]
